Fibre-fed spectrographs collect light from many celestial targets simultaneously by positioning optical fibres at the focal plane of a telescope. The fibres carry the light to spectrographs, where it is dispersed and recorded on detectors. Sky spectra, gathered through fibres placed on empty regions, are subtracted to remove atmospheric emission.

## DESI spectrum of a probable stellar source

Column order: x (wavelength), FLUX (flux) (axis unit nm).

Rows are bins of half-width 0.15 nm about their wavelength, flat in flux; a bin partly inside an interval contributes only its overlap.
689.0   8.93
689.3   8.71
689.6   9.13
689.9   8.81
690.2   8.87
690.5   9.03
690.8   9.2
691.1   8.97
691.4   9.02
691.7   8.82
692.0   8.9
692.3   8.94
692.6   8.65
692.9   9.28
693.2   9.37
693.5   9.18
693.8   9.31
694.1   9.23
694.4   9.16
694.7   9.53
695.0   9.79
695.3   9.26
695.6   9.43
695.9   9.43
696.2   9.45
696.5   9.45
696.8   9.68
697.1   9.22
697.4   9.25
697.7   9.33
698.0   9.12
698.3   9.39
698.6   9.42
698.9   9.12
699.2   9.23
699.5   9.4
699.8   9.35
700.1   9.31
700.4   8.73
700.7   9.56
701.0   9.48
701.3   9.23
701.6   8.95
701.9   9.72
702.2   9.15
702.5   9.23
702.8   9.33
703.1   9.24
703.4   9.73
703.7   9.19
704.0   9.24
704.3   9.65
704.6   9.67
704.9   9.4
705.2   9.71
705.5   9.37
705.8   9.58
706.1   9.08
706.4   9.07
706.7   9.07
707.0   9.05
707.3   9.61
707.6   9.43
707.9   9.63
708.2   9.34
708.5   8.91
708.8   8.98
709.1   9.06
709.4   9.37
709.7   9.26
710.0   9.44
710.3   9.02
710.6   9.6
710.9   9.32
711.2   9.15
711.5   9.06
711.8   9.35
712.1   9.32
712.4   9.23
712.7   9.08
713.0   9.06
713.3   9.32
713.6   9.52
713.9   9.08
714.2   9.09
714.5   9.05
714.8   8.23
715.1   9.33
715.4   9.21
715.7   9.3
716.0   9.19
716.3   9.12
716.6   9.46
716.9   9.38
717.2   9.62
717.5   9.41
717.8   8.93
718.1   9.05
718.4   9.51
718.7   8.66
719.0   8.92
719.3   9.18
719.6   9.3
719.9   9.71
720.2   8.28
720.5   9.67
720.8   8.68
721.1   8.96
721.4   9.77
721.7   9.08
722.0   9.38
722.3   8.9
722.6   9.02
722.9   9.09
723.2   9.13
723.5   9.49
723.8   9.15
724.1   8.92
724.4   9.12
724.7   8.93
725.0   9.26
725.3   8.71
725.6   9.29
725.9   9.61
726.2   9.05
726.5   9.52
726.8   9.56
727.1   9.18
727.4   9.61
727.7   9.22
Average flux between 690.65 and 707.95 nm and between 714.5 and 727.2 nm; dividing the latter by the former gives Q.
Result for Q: 0.99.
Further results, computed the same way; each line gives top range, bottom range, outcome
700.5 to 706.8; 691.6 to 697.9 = 1.01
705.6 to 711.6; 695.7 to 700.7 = 0.99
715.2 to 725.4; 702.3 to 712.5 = 0.98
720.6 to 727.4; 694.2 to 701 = 0.98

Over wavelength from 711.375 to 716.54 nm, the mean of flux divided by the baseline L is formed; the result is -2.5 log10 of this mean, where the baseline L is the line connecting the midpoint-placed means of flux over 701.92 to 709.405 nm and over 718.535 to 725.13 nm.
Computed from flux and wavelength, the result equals 0.01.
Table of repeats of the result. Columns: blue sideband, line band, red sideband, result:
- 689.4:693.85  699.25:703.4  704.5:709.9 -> -0.01 mag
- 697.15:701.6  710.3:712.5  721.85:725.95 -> -0.01 mag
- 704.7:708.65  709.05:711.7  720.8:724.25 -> 0.00 mag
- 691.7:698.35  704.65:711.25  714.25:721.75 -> -0.01 mag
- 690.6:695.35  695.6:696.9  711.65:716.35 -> -0.04 mag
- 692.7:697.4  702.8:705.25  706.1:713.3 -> -0.02 mag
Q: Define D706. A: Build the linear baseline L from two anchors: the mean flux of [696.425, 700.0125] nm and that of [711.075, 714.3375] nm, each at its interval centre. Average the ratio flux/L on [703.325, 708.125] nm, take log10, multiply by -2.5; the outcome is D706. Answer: -0.02 mag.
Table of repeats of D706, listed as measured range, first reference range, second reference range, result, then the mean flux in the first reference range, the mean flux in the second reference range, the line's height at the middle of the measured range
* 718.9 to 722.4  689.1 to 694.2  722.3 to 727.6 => 0.00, 9.02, 9.21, 9.18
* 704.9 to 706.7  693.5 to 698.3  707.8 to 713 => -0.01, 9.37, 9.23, 9.28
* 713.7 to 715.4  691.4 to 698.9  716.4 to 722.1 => 0.03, 9.27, 9.21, 9.22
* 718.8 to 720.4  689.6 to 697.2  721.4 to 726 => 0.01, 9.2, 9.15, 9.16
